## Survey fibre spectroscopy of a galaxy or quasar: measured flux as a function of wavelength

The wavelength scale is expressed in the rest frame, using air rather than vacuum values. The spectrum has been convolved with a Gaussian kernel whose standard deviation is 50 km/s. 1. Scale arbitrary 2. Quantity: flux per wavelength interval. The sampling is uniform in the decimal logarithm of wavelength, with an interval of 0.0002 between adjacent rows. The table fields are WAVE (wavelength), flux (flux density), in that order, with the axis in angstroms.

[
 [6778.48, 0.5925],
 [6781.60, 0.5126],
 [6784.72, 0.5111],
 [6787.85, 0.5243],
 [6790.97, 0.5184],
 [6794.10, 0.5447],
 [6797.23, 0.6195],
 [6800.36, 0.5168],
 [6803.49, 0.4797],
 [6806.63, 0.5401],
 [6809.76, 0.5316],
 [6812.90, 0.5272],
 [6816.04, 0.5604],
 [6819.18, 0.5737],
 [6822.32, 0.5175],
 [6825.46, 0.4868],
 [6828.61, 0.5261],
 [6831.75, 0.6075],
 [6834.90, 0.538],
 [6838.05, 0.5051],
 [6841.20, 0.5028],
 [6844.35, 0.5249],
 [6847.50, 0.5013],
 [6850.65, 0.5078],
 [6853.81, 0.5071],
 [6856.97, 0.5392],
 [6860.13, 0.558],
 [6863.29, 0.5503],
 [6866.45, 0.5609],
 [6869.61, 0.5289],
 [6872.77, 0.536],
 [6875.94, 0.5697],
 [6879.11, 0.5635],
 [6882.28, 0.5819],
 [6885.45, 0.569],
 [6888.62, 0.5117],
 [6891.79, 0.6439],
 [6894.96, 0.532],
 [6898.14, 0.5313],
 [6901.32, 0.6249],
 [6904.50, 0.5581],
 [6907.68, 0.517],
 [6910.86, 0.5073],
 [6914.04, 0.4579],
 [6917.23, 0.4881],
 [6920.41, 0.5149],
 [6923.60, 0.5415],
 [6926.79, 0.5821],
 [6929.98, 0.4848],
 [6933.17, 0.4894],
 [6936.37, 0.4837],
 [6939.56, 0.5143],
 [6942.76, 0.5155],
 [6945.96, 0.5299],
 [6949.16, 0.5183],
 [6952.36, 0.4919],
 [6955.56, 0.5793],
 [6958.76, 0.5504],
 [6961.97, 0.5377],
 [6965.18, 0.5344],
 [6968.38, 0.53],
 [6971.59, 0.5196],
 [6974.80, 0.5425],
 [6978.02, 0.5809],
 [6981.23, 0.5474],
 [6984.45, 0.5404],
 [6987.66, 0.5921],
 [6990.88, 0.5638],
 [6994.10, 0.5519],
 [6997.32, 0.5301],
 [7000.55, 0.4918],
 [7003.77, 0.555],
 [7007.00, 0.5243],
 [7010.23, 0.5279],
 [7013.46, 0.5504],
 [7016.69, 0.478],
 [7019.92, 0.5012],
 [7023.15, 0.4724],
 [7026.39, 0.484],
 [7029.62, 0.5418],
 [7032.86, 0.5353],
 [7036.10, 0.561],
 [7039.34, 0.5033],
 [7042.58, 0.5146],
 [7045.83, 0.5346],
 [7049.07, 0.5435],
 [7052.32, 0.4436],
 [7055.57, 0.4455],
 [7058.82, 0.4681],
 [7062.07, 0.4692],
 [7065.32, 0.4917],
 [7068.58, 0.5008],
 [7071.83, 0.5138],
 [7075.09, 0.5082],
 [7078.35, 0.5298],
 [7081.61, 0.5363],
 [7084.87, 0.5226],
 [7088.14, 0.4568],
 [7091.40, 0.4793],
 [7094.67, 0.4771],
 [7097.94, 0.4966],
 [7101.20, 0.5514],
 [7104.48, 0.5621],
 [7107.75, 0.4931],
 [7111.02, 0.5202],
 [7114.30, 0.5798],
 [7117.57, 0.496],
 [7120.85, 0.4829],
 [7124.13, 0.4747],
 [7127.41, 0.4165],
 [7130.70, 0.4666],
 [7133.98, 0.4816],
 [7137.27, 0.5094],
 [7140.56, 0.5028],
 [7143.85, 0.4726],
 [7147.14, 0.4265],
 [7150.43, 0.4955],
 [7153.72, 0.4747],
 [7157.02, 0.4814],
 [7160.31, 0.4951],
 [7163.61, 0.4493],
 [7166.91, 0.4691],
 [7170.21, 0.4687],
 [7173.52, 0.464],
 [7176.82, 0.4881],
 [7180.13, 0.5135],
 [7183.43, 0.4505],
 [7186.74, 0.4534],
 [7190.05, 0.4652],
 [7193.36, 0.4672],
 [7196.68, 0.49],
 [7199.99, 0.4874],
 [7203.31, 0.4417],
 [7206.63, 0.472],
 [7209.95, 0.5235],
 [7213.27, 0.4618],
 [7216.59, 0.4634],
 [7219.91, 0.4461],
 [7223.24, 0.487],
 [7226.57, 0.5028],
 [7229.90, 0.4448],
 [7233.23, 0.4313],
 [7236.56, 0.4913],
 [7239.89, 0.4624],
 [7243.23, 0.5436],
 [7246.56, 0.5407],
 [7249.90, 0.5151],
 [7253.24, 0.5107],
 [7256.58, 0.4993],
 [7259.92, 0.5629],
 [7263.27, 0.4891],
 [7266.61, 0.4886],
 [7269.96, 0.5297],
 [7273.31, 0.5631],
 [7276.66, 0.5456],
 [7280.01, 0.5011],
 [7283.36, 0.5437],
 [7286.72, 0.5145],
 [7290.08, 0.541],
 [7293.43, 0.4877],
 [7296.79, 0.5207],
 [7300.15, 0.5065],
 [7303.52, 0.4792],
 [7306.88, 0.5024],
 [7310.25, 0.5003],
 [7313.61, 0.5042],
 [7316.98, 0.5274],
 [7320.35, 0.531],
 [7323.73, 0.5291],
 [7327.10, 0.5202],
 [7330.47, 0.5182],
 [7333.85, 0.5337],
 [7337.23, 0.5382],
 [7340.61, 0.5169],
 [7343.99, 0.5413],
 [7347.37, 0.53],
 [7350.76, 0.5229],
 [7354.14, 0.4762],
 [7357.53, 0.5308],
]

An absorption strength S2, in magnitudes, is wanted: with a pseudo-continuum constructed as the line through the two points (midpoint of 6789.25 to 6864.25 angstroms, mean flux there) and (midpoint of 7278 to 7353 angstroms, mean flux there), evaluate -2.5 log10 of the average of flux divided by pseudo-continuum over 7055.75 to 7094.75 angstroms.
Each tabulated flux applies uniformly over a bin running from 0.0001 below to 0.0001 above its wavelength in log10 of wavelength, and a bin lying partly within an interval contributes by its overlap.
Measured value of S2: 0.065 mag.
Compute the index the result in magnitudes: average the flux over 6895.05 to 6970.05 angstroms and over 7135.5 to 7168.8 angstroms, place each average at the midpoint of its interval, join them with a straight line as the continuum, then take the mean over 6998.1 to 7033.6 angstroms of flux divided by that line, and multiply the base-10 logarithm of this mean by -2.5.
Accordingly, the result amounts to -0.02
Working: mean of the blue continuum 0.525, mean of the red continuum 0.478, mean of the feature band 0.515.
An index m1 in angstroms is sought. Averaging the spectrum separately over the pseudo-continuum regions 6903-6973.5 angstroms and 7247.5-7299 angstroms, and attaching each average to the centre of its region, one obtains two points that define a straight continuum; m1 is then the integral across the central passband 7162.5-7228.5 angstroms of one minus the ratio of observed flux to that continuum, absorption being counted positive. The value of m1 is 6.02 angstroms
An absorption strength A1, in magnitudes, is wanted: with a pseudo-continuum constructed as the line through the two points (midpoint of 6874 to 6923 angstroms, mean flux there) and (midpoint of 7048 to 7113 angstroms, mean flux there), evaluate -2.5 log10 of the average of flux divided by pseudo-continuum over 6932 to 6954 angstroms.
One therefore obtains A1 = 0.06 mag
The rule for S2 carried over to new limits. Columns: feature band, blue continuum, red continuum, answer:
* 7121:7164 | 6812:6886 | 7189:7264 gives 0.055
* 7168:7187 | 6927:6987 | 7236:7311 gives 0.099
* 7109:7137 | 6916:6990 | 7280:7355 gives 0.073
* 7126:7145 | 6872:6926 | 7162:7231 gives 0.026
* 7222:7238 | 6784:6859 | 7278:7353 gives 0.109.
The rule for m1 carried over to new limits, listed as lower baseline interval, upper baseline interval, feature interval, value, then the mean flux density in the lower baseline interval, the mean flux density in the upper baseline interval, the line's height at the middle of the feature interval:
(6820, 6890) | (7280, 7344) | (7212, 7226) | 1.45 angstroms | 0.537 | 0.518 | 0.522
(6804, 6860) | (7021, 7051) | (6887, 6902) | -1.12 angstroms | 0.529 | 0.52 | 0.526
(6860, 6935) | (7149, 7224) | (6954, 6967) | -0.58 angstroms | 0.541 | 0.474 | 0.527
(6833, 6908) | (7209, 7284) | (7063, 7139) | 2.43 angstroms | 0.545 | 0.501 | 0.518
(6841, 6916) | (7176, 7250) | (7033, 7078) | 0.60 angstroms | 0.542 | 0.479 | 0.509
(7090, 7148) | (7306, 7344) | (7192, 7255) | 3.09 angstroms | 0.495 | 0.521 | 0.508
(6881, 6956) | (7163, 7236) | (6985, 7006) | -1.30 angstroms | 0.531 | 0.471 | 0.515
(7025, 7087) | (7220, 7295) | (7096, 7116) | -1.00 angstroms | 0.507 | 0.508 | 0.507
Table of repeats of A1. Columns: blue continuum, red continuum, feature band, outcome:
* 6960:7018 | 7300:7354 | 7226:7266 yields 0.05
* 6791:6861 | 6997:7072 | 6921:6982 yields -0.03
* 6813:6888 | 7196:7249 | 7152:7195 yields 0.04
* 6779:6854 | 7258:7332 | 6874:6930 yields -0.03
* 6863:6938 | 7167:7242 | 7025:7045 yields -0.03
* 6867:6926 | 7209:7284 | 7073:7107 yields 0.02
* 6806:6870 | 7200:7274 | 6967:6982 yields -0.05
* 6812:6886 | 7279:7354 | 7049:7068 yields 0.12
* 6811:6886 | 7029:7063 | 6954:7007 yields -0.06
